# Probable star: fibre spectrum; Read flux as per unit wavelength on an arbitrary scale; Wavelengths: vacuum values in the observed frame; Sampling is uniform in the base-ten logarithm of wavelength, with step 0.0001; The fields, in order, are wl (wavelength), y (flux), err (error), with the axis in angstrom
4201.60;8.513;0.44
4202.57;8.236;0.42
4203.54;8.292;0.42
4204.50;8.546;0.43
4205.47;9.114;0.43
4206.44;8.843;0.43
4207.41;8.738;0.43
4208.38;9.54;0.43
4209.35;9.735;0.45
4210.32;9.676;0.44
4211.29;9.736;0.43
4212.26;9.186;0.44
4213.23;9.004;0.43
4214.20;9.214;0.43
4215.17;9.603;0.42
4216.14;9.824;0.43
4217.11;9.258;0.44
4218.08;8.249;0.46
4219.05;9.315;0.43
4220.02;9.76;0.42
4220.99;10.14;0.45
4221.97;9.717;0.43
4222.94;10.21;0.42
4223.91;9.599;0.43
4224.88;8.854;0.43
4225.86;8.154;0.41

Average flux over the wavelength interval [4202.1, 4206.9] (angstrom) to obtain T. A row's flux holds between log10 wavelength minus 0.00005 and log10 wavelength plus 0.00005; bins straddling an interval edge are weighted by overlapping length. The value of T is 8.61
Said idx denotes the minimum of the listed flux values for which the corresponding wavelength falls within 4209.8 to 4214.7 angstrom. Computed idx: 9.004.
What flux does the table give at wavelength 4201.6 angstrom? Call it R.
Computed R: 8.513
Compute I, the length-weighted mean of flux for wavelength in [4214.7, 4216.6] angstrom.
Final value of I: 9.72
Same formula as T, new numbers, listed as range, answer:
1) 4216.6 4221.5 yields 9.35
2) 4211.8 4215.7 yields 9.26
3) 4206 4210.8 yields 9.3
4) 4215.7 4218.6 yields 9.11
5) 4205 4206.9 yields 8.97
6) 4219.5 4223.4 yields 9.94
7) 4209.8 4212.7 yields 9.54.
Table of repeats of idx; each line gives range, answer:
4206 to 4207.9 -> 8.738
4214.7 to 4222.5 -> 8.249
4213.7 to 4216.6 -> 9.214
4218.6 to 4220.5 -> 9.315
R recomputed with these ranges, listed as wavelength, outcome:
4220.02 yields 9.76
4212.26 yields 9.186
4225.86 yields 8.154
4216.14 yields 9.824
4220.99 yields 10.14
